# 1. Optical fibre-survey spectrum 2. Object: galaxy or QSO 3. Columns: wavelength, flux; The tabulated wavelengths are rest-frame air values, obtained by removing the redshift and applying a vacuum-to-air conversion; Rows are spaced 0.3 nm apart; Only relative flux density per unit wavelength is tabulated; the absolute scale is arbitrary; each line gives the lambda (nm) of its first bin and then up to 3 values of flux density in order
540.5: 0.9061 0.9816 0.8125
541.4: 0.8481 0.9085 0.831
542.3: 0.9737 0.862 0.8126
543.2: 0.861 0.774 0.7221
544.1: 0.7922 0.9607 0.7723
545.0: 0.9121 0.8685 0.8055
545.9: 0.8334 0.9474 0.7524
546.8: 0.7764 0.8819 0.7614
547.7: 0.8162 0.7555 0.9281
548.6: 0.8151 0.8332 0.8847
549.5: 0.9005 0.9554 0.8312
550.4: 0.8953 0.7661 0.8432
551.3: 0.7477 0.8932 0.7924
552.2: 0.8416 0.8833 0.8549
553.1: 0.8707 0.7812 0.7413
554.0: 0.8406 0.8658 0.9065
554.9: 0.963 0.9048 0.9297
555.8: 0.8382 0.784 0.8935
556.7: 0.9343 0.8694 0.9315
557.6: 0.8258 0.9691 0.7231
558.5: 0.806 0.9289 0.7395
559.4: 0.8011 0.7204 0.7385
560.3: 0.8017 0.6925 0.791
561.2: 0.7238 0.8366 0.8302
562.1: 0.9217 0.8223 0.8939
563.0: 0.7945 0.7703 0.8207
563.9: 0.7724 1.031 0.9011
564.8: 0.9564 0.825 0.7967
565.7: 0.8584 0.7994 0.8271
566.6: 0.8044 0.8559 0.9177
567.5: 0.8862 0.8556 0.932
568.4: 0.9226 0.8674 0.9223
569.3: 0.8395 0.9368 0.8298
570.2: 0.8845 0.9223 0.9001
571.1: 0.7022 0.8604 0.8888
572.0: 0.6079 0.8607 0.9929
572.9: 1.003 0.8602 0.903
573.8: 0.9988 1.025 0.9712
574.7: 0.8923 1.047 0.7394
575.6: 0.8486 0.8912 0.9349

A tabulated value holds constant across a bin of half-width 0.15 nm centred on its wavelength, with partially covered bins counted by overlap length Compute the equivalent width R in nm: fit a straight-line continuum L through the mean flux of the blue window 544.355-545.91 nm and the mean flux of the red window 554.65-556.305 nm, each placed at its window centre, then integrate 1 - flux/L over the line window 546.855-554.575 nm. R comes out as 0.280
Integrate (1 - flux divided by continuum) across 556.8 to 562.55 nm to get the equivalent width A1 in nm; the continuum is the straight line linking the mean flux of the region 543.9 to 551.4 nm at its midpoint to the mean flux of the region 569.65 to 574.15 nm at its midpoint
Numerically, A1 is 0.303 nm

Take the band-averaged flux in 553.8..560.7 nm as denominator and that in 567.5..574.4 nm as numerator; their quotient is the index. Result 1.1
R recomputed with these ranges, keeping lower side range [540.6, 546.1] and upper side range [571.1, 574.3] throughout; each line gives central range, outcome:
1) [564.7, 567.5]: 0.11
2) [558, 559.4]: 0.11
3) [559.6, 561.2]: 0.23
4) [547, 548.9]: 0.07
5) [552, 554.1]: 0.09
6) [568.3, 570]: 0.00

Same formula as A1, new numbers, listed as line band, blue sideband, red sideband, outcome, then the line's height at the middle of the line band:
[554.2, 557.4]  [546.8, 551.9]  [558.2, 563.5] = -0.295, 0.817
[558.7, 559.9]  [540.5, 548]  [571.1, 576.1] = 0.110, 0.87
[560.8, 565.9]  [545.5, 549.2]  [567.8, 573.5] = 0.095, 0.86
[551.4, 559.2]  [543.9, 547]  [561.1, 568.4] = -0.100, 0.847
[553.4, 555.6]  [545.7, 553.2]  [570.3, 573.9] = -0.057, 0.849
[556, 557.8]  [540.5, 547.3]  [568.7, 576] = -0.022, 0.868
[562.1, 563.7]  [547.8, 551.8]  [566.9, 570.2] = 0.086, 0.877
